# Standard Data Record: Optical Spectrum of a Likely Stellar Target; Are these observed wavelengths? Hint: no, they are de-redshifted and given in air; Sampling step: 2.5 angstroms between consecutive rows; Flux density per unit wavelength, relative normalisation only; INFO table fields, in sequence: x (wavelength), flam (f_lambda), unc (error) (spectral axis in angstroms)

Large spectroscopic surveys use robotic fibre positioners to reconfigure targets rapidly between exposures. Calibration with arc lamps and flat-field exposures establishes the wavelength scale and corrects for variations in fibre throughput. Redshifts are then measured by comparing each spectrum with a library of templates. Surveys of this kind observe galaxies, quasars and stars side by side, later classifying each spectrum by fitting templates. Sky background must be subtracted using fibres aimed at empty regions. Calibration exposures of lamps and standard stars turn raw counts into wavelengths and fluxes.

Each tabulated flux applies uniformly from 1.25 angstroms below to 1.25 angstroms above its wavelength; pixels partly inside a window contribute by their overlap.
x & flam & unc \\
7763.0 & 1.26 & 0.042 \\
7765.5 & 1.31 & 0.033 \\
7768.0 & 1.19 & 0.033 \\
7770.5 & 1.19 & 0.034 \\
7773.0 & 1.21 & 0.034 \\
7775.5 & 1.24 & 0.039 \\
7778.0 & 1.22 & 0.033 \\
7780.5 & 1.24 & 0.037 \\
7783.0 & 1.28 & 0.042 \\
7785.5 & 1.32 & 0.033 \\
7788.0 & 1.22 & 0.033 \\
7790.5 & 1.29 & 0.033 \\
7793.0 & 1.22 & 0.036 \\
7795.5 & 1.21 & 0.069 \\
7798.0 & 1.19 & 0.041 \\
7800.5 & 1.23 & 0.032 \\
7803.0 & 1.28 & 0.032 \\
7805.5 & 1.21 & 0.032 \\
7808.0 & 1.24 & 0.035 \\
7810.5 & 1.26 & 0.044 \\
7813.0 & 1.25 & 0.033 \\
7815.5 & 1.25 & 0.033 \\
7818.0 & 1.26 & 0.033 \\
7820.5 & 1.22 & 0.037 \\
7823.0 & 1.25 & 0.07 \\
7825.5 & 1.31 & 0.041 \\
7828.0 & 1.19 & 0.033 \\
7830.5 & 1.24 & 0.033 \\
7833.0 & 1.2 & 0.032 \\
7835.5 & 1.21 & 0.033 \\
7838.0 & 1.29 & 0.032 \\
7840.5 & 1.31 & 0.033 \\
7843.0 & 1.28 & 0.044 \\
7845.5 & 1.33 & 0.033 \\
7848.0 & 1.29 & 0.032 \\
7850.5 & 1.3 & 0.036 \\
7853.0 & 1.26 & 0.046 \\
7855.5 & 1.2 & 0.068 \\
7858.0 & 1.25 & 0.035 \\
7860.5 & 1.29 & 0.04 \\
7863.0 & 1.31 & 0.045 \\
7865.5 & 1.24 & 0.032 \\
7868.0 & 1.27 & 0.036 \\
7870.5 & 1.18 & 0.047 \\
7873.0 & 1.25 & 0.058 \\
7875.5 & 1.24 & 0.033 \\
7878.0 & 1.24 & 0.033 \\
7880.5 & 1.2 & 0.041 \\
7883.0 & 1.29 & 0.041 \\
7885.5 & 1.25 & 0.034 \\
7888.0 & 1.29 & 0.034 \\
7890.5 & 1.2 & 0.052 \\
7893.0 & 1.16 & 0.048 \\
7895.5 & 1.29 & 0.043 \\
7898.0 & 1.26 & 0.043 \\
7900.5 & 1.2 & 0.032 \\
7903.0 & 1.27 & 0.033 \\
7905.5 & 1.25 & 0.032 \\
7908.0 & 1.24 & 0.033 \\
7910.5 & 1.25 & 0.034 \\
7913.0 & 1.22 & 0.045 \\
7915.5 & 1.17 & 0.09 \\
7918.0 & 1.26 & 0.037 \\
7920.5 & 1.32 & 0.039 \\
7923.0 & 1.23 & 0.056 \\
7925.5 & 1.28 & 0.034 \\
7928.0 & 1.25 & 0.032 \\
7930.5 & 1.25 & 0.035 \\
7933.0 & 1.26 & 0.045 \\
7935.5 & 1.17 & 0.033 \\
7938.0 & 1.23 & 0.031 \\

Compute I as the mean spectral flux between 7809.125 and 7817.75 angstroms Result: 1.25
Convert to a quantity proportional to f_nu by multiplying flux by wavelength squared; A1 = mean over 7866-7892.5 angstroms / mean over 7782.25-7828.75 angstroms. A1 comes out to 1.01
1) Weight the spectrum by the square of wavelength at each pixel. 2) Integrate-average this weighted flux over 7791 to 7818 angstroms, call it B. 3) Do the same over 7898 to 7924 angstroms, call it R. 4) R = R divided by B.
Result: 1.03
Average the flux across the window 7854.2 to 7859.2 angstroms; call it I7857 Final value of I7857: 1.23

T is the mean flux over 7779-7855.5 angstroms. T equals 1.25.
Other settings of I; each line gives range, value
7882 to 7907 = 1.25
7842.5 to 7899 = 1.25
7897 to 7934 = 1.25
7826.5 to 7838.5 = 1.22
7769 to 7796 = 1.24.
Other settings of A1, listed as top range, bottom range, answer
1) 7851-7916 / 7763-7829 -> 1.02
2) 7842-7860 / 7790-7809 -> 1.05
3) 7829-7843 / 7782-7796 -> 1.01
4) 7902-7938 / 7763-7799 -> 1.04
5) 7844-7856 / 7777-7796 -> 1.04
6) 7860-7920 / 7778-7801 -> 1.03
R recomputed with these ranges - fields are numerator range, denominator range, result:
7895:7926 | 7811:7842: 1.02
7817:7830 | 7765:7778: 1.03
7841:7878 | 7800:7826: 1.02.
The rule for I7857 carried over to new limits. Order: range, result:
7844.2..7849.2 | 1.31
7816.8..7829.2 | 1.25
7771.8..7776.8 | 1.23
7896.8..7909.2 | 1.24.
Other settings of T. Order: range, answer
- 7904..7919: 1.23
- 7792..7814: 1.23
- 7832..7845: 1.26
